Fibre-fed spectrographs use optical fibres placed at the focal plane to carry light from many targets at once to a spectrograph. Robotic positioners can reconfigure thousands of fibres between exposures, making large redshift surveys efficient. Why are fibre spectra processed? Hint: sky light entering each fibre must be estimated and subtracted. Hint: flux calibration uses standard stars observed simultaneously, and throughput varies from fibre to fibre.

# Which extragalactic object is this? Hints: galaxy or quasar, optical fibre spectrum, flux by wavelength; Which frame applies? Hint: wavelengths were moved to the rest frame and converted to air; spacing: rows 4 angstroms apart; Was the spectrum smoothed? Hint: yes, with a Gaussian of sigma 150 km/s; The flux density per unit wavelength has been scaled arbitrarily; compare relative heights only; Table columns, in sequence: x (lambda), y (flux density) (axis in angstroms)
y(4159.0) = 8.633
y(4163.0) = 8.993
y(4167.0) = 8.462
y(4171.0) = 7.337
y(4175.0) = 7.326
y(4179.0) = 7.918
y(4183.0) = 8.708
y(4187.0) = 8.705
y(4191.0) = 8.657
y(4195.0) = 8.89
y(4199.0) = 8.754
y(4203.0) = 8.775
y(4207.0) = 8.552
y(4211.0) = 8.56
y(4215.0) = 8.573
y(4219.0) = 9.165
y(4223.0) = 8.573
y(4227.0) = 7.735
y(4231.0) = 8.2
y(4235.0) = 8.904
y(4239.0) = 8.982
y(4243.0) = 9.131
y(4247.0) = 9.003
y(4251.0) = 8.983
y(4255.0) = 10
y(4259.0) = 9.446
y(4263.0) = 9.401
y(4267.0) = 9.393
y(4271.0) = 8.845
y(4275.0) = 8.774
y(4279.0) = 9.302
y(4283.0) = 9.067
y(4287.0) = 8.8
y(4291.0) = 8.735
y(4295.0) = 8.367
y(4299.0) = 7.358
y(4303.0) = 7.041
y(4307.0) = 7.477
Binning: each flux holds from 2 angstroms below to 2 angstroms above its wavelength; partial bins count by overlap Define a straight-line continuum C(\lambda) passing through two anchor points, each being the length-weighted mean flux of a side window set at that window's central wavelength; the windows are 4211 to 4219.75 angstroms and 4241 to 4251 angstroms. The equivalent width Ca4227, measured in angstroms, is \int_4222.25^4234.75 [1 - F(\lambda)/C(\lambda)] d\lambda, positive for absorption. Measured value 0.9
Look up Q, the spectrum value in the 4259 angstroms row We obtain 9.446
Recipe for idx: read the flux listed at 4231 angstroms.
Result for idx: 8.2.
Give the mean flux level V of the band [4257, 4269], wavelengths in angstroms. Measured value 9.41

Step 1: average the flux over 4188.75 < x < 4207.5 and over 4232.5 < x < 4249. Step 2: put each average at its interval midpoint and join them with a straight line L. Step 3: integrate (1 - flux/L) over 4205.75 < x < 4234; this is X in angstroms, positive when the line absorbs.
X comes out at 1.2 angstroms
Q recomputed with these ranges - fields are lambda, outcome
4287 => 8.8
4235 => 8.904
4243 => 9.131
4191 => 8.657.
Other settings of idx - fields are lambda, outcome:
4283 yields 9.067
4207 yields 8.552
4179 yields 7.918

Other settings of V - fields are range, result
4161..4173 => 8.26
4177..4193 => 8.5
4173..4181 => 7.62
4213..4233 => 8.45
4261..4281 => 9.14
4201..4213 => 8.63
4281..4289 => 8.93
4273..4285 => 9.05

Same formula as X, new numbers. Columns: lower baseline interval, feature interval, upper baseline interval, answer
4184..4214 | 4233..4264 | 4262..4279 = -0.8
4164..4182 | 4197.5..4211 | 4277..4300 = -1.0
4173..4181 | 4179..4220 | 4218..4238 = -3.5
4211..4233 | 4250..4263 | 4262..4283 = -0.9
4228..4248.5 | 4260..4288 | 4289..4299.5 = -2.2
